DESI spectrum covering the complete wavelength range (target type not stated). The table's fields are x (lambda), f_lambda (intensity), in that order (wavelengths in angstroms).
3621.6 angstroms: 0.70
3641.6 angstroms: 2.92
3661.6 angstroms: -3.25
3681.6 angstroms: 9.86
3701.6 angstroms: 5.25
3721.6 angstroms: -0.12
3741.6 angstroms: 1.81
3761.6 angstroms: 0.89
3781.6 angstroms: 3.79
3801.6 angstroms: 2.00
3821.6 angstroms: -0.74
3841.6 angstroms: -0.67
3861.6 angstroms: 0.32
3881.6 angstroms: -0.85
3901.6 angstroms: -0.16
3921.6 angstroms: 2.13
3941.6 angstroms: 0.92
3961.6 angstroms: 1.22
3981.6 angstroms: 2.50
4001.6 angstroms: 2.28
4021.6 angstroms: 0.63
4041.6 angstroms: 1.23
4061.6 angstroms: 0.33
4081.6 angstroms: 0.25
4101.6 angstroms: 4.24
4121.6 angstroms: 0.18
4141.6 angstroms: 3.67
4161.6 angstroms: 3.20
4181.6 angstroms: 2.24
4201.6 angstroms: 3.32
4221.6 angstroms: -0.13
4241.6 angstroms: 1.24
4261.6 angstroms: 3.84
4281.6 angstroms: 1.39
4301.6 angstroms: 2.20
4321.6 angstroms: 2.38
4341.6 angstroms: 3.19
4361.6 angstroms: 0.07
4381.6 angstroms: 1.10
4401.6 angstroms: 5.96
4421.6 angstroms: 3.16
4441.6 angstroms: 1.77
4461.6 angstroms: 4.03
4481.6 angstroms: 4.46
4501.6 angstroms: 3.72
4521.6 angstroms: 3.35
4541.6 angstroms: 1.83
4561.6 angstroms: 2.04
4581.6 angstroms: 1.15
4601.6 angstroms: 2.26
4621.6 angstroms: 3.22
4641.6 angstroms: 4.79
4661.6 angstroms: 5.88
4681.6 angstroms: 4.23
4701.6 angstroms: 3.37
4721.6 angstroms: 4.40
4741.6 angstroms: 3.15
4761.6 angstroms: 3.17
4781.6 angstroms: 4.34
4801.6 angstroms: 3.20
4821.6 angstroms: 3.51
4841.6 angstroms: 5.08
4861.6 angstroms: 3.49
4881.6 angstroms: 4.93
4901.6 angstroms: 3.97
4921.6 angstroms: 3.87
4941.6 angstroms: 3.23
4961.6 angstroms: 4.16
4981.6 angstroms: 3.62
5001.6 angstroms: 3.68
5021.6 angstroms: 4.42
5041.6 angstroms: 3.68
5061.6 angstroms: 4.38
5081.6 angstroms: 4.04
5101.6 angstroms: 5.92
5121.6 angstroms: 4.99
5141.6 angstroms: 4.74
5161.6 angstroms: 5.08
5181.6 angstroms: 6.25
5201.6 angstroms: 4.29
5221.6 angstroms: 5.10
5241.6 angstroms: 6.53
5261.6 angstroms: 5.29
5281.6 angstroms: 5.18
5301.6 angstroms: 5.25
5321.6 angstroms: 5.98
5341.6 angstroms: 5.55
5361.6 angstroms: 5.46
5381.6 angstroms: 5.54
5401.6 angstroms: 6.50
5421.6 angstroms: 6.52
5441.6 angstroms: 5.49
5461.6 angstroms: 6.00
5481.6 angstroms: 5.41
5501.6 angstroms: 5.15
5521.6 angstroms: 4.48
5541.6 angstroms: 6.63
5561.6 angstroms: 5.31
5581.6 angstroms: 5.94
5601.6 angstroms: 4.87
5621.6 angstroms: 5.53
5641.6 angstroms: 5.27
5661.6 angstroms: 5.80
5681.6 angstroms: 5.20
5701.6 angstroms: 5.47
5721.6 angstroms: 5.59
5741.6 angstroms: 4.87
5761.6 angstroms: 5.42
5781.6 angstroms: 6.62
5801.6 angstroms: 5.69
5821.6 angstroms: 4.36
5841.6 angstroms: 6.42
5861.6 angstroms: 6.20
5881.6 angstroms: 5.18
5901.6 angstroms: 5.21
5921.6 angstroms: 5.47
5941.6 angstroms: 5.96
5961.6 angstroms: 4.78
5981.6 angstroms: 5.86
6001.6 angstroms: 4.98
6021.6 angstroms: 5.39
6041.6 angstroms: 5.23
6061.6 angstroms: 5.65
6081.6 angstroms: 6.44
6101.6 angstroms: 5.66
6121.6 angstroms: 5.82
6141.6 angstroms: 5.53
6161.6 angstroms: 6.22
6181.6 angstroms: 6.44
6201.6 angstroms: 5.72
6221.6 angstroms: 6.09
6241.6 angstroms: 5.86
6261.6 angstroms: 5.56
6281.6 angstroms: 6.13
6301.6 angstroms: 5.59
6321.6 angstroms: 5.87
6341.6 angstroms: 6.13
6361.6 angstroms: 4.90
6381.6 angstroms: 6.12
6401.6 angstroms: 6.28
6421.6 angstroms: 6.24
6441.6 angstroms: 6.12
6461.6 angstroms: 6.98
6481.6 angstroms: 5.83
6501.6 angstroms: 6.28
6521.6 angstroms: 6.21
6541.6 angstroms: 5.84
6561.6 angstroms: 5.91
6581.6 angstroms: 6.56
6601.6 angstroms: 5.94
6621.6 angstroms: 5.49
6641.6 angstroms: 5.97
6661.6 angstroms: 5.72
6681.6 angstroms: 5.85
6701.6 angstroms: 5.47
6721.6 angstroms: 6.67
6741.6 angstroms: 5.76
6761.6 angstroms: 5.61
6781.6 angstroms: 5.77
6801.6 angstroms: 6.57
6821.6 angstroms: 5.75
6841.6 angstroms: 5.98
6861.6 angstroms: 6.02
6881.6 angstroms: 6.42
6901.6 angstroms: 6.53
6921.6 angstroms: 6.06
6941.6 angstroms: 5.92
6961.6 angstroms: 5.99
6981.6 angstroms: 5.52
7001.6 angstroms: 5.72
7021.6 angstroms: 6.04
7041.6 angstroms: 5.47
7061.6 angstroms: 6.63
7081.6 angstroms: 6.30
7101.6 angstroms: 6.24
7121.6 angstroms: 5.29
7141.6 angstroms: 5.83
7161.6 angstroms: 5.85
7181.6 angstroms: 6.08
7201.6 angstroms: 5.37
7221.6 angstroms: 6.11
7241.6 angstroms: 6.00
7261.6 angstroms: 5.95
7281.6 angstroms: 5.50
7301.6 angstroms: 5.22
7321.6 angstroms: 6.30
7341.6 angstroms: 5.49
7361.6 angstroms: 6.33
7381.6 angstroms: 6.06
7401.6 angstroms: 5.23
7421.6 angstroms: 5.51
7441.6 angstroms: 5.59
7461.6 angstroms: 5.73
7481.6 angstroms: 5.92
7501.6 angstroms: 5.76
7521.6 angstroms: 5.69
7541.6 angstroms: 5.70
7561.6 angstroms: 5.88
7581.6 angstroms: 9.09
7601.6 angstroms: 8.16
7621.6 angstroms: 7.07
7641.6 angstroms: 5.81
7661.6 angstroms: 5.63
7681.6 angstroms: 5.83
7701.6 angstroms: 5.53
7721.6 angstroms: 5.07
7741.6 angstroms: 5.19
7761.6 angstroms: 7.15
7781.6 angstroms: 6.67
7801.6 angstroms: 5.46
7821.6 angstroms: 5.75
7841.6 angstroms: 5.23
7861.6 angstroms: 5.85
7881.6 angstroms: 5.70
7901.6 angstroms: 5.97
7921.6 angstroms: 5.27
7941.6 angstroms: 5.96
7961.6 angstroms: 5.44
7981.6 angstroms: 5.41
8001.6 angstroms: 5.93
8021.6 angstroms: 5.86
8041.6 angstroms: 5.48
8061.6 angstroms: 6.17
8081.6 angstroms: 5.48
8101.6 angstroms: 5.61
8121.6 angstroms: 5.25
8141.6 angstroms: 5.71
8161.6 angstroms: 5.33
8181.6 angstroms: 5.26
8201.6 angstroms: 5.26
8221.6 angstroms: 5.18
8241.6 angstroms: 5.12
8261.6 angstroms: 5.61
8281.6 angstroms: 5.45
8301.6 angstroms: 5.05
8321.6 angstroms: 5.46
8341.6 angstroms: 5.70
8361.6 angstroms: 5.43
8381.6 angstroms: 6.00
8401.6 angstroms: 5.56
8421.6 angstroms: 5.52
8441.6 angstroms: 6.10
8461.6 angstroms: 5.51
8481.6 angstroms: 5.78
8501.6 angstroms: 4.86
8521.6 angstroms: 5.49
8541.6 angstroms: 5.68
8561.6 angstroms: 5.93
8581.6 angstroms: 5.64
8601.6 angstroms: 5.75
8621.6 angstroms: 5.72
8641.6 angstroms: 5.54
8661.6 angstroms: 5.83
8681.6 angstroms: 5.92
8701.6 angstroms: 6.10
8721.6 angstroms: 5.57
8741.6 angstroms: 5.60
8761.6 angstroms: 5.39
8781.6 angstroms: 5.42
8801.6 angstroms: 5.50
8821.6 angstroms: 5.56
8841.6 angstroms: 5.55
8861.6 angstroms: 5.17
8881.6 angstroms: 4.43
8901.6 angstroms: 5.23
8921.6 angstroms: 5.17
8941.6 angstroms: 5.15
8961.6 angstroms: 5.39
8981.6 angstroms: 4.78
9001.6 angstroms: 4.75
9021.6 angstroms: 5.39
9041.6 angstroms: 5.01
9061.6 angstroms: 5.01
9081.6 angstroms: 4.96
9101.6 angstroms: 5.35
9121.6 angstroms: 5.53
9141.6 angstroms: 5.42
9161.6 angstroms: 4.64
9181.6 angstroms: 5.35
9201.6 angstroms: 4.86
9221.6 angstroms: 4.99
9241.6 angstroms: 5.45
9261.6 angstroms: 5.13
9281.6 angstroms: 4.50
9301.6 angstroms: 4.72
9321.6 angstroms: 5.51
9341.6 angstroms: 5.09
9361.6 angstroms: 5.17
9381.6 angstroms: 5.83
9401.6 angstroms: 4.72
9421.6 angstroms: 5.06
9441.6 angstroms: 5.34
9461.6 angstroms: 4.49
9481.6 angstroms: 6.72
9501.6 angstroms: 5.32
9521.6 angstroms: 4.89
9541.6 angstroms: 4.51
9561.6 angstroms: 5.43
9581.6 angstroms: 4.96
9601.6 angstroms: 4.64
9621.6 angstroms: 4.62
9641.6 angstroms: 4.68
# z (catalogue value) 0.16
